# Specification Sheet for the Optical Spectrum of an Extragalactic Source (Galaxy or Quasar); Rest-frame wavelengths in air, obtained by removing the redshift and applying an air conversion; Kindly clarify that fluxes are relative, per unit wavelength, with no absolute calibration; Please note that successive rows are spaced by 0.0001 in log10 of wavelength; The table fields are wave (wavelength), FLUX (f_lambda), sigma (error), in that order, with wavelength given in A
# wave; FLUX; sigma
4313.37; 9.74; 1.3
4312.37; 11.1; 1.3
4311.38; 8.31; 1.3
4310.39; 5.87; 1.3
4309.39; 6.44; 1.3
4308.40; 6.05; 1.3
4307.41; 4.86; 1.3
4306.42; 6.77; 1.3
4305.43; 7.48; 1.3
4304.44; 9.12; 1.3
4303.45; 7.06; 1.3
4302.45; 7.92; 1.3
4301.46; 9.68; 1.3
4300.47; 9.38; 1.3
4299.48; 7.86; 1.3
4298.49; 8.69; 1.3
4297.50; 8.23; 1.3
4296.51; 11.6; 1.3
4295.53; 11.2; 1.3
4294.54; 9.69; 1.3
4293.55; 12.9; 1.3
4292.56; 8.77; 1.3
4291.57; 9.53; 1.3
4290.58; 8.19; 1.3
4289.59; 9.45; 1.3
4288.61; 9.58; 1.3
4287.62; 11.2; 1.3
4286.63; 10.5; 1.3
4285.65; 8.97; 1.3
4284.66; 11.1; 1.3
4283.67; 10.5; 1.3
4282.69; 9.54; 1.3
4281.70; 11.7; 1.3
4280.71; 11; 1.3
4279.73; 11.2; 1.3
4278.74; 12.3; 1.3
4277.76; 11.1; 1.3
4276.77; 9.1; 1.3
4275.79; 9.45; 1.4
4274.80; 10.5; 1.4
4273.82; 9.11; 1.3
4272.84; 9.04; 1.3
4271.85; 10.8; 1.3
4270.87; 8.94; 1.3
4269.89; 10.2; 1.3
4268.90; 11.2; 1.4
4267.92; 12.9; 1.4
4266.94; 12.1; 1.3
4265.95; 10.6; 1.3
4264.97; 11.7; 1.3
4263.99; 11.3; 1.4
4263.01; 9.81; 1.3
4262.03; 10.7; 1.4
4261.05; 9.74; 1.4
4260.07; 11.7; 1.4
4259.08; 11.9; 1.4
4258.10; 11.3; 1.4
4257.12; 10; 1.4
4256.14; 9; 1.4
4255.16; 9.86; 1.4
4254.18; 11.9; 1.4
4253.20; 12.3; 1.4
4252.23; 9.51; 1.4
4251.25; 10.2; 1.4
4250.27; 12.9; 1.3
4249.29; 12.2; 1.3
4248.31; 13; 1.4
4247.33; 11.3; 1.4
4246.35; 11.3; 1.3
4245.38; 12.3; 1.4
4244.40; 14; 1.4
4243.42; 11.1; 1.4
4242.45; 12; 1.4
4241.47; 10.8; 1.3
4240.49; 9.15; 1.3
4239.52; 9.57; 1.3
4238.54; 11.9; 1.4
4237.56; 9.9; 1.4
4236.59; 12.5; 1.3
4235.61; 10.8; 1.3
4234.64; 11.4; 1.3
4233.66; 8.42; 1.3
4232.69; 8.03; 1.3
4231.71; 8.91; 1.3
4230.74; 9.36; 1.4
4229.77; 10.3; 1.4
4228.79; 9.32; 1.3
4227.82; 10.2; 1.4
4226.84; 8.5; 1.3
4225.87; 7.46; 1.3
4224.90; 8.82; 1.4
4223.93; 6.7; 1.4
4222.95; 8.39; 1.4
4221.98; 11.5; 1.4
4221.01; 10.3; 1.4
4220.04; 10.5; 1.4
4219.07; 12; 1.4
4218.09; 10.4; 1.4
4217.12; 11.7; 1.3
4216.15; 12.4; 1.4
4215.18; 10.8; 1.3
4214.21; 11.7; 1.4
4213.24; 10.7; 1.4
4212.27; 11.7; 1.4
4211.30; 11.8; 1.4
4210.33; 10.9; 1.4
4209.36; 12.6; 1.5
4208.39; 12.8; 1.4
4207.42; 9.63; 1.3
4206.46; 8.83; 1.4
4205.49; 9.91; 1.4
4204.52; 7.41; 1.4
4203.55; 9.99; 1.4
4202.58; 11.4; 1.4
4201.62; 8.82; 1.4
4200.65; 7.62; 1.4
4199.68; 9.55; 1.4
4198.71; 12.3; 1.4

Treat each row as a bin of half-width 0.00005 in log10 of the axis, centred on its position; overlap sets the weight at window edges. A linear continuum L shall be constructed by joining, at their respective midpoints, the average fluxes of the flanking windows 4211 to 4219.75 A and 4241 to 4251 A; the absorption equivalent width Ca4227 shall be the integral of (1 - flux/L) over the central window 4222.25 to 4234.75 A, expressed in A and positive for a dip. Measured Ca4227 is 3.0 A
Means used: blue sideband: 11.4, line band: 8.88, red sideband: 12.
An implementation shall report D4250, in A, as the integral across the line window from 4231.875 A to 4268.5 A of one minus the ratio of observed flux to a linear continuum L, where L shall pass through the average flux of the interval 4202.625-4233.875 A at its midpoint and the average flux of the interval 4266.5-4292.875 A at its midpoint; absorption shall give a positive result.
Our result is -3.0 A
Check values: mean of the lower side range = 10.1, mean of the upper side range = 10.3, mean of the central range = 11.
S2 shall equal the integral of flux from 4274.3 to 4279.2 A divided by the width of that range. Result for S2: 10.5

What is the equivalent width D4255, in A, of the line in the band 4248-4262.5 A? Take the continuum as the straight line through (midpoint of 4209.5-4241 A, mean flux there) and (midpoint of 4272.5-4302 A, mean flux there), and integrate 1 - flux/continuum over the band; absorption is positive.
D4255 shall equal -1.3 A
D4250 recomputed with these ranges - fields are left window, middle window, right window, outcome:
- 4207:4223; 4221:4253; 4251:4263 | 1.57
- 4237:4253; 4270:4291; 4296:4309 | -1.95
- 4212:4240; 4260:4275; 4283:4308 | -1.63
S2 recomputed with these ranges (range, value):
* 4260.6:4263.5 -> 10.1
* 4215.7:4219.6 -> 11.6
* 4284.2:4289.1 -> 10.3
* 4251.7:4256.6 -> 10.5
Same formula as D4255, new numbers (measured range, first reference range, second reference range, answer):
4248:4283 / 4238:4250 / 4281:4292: -0.1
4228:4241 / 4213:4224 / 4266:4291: 0.8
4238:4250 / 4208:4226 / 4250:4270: -0.7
